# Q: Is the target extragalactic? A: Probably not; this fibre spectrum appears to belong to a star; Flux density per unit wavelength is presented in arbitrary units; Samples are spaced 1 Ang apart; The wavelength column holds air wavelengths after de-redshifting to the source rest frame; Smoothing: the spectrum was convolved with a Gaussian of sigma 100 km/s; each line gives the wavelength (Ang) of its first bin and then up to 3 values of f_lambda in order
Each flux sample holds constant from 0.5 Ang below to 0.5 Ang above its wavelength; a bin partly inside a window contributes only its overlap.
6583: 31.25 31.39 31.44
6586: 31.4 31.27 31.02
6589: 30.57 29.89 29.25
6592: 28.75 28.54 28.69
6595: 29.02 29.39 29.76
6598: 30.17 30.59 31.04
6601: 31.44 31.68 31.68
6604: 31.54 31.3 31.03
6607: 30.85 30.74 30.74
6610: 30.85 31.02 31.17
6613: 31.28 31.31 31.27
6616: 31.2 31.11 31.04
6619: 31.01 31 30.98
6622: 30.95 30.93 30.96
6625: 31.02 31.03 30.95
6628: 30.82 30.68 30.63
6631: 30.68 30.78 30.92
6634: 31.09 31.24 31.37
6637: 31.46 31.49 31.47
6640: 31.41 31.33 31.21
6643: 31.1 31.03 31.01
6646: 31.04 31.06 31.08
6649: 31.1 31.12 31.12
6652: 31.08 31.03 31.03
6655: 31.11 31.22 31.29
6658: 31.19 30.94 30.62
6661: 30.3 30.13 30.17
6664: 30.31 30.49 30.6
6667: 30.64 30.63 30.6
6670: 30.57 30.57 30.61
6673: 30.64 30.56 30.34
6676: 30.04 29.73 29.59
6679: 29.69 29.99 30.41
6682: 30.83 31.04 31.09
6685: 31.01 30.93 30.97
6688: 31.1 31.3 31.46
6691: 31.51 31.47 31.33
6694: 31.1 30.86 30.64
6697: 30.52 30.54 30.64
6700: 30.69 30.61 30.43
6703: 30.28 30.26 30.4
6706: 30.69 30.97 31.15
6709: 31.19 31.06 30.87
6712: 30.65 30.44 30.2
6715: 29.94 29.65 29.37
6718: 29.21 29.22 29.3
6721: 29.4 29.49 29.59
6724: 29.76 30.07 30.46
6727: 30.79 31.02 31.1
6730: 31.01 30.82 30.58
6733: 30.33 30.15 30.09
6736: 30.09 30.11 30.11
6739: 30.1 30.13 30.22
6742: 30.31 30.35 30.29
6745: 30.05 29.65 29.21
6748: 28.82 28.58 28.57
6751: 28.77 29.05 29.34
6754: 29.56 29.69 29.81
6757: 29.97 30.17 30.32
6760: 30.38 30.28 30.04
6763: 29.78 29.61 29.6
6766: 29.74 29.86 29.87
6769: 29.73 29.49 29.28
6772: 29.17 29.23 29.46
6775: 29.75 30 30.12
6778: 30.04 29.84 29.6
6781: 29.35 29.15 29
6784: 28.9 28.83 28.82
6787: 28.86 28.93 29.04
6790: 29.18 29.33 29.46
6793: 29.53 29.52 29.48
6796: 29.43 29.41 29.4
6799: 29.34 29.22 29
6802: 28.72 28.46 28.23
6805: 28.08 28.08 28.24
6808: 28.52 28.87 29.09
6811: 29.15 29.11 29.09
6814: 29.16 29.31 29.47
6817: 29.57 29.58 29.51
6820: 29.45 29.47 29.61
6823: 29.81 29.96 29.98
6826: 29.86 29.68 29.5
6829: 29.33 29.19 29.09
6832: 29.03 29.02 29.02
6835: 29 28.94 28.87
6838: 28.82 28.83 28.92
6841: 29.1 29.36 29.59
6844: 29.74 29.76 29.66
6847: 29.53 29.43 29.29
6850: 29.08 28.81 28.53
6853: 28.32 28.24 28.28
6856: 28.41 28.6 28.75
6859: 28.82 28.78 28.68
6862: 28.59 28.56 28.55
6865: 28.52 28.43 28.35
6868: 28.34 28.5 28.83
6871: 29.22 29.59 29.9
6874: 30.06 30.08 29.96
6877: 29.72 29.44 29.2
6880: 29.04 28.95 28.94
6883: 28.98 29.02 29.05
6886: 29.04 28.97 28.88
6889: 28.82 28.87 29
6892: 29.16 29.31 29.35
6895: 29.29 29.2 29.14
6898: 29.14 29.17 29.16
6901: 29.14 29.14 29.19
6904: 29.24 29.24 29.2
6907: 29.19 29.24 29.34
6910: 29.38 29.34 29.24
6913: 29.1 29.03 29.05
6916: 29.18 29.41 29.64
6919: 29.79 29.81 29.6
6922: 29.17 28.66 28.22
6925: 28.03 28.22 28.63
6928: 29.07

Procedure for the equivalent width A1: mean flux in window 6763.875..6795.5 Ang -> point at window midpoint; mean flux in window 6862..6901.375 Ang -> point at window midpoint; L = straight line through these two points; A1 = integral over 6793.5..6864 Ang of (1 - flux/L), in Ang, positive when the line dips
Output 0.4 Ang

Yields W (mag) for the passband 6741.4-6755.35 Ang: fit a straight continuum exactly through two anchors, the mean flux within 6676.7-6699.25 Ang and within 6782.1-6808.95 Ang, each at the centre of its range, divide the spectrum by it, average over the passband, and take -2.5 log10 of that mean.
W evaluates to 0.01 mag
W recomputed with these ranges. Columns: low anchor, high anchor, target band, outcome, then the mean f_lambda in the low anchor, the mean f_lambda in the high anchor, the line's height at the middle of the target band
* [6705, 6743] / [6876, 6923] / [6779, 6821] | 0.026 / 30.3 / 29.2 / 29.8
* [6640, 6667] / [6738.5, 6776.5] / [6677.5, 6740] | -0.008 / 30.9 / 29.7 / 30.3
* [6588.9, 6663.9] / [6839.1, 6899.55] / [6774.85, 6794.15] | 0.012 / 30.8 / 29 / 29.7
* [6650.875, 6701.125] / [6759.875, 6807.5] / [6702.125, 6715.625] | -0.011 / 30.7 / 29.3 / 30.3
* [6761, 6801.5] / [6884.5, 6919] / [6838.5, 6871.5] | 0.016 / 29.4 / 29.2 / 29.3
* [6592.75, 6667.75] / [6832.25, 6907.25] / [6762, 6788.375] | 0.011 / 30.9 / 29.1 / 29.8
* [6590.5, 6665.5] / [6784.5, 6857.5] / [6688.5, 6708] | -0.022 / 30.8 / 29.1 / 30.2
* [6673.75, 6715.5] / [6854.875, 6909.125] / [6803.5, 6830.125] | 0.015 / 30.7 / 29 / 29.6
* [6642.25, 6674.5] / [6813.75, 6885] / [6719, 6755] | 0.008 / 30.8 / 29.1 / 30.1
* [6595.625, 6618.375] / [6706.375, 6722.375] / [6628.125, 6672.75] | -0.010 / 31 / 30.1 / 30.6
